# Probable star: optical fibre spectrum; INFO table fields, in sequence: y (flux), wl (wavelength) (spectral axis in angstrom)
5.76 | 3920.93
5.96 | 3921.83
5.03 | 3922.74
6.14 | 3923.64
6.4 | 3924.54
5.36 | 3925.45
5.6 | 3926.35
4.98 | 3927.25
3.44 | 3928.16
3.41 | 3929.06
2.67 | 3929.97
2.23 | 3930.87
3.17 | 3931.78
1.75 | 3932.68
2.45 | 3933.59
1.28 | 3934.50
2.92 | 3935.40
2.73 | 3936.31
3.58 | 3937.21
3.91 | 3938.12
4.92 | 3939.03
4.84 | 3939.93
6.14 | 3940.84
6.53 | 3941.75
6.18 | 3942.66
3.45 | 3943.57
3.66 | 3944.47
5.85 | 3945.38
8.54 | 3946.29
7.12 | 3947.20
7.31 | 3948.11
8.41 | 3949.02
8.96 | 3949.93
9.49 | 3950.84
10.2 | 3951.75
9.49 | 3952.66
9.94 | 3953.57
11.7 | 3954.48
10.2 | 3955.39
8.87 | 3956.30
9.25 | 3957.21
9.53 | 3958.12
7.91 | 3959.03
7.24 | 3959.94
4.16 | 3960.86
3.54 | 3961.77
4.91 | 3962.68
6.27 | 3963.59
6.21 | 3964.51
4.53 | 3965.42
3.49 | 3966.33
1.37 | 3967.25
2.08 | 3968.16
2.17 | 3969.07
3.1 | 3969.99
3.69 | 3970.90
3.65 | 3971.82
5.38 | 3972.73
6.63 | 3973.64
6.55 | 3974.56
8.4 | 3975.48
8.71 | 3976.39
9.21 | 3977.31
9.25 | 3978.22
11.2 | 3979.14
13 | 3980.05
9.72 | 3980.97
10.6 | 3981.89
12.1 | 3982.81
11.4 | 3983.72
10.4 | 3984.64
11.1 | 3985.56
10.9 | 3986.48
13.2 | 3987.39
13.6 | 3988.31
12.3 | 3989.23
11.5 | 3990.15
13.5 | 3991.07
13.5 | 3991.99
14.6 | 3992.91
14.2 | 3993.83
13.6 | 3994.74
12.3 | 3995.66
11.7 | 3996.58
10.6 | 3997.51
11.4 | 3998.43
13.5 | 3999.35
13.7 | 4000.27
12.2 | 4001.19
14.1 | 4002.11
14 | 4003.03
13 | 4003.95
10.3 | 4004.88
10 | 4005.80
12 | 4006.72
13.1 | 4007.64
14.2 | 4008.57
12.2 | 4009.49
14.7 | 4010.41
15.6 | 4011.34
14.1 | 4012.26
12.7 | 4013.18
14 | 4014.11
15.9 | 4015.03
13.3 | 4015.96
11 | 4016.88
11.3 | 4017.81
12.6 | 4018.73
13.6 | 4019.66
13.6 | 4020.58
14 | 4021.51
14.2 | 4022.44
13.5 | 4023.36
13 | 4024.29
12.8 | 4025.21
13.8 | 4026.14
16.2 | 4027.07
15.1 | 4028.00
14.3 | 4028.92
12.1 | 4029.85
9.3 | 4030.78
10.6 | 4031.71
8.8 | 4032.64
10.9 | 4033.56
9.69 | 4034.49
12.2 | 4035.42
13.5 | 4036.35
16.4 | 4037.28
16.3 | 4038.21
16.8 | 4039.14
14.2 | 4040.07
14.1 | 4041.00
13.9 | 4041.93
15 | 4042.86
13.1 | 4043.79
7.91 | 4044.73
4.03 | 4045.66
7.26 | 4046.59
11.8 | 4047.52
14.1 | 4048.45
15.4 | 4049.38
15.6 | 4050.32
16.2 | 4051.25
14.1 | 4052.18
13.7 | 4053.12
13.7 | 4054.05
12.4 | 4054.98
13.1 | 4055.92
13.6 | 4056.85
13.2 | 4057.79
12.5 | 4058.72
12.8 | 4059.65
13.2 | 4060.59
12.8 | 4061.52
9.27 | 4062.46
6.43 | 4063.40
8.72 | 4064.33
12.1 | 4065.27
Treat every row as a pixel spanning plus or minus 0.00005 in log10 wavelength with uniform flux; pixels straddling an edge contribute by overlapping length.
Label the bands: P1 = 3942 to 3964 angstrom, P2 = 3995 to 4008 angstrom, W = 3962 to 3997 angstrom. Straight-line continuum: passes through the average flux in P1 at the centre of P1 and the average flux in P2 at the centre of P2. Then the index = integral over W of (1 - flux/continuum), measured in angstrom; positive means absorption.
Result 5.2 angstrom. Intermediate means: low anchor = 7.59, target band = 8.92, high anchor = 12.3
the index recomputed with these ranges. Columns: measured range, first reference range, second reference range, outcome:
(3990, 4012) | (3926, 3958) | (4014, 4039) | -4.1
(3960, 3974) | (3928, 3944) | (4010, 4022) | 6.2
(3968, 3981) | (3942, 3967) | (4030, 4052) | 2.5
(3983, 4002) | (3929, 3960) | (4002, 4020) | -2.3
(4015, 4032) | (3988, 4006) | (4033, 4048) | -0.9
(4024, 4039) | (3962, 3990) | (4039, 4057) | -1.5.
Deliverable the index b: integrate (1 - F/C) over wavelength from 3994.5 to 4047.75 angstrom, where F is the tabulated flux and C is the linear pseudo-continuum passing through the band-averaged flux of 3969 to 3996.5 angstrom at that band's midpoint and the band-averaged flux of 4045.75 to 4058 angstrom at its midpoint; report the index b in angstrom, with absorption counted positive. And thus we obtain -4.6 angstrom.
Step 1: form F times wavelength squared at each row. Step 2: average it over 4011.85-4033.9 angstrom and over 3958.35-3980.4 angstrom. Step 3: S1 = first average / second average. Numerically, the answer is 2.2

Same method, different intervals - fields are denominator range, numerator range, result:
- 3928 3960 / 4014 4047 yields 2.17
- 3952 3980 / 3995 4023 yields 1.97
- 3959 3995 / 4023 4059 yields 1.57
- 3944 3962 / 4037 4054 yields 1.72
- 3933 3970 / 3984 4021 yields 2.20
